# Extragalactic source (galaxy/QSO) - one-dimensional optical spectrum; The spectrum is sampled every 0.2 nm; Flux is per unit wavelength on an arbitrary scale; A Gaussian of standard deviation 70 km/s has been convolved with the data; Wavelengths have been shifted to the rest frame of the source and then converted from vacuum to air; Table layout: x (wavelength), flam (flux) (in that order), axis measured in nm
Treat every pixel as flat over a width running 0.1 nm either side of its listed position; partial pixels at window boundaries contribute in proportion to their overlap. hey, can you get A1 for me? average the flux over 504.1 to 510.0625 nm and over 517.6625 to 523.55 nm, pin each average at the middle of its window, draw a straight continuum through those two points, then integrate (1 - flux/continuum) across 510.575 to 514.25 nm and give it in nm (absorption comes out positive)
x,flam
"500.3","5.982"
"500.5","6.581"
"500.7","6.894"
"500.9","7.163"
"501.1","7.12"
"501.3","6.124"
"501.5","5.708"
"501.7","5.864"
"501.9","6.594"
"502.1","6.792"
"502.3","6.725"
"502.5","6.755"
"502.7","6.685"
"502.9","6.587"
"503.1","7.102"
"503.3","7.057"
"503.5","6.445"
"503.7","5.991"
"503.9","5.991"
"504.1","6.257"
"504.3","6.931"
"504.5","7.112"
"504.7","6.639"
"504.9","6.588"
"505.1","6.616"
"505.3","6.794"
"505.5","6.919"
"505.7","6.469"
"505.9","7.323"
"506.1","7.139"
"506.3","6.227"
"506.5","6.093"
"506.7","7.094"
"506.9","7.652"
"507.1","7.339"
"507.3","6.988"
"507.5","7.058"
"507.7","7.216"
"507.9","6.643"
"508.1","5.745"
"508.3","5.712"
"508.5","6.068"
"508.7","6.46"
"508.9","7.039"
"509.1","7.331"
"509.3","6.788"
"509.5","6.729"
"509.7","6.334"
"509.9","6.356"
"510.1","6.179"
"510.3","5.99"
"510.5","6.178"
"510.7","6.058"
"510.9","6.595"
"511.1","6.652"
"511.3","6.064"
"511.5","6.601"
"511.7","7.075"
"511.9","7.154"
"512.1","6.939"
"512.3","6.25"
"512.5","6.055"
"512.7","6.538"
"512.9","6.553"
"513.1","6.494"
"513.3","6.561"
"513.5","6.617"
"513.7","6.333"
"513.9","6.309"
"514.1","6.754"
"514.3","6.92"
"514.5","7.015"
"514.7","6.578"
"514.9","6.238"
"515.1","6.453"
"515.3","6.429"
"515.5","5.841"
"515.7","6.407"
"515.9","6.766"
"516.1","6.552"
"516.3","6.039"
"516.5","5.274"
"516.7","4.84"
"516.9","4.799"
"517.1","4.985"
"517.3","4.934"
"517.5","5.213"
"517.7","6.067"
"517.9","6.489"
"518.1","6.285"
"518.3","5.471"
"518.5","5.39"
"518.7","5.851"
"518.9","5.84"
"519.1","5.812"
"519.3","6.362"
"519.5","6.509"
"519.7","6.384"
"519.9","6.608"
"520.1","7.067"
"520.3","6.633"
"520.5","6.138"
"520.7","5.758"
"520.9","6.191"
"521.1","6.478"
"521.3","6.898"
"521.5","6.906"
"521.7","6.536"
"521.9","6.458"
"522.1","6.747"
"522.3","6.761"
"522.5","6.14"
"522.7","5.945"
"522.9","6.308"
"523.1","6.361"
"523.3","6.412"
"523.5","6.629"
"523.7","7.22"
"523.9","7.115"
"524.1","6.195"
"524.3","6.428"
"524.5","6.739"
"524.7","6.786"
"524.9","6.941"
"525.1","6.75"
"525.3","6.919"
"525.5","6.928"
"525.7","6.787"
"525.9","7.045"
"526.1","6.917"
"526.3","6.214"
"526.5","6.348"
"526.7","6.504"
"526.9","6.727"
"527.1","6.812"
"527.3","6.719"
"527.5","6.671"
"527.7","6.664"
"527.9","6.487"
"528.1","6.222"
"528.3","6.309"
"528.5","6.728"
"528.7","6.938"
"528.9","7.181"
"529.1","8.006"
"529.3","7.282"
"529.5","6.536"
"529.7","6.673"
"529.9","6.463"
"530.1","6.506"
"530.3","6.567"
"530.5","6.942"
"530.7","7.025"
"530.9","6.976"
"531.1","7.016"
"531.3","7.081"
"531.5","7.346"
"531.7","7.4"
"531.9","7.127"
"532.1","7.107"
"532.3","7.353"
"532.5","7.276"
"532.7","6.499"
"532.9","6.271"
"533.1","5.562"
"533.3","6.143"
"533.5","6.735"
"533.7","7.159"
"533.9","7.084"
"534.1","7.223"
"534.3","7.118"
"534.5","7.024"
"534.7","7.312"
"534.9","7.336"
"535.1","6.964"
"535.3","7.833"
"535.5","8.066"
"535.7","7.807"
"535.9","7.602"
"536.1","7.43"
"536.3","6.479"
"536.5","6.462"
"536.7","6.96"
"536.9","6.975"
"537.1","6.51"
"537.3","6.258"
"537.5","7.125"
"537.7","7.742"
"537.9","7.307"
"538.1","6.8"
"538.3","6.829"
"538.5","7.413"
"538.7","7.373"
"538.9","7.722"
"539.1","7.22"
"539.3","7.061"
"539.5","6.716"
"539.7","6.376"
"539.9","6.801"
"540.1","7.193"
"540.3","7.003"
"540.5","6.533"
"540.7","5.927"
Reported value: 0.01 nm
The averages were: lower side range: 6.72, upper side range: 6.31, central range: 6.54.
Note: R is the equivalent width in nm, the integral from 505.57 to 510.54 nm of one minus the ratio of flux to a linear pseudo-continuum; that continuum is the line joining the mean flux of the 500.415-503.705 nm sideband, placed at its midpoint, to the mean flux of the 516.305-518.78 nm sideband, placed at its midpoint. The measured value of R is -0.381 nm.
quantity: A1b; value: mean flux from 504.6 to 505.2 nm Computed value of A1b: 6.61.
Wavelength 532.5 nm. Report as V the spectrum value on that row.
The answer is 7.276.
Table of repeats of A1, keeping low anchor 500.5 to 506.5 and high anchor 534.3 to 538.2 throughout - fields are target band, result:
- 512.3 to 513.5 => 0.06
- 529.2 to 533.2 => 0.13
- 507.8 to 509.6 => 0.06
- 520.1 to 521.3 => 0.09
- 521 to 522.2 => 0.04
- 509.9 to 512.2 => 0.09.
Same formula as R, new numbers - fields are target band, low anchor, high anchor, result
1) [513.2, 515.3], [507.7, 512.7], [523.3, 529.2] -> -0.008 nm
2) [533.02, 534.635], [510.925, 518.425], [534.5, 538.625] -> 0.060 nm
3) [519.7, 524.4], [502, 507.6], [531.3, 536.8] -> 0.287 nm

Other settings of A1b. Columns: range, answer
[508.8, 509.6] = 6.97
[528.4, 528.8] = 6.83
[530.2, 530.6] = 6.75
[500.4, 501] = 6.88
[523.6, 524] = 7.17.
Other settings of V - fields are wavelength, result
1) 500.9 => 7.163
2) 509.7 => 6.334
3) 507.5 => 7.058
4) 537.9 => 7.307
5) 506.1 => 7.139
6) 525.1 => 6.75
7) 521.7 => 6.536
